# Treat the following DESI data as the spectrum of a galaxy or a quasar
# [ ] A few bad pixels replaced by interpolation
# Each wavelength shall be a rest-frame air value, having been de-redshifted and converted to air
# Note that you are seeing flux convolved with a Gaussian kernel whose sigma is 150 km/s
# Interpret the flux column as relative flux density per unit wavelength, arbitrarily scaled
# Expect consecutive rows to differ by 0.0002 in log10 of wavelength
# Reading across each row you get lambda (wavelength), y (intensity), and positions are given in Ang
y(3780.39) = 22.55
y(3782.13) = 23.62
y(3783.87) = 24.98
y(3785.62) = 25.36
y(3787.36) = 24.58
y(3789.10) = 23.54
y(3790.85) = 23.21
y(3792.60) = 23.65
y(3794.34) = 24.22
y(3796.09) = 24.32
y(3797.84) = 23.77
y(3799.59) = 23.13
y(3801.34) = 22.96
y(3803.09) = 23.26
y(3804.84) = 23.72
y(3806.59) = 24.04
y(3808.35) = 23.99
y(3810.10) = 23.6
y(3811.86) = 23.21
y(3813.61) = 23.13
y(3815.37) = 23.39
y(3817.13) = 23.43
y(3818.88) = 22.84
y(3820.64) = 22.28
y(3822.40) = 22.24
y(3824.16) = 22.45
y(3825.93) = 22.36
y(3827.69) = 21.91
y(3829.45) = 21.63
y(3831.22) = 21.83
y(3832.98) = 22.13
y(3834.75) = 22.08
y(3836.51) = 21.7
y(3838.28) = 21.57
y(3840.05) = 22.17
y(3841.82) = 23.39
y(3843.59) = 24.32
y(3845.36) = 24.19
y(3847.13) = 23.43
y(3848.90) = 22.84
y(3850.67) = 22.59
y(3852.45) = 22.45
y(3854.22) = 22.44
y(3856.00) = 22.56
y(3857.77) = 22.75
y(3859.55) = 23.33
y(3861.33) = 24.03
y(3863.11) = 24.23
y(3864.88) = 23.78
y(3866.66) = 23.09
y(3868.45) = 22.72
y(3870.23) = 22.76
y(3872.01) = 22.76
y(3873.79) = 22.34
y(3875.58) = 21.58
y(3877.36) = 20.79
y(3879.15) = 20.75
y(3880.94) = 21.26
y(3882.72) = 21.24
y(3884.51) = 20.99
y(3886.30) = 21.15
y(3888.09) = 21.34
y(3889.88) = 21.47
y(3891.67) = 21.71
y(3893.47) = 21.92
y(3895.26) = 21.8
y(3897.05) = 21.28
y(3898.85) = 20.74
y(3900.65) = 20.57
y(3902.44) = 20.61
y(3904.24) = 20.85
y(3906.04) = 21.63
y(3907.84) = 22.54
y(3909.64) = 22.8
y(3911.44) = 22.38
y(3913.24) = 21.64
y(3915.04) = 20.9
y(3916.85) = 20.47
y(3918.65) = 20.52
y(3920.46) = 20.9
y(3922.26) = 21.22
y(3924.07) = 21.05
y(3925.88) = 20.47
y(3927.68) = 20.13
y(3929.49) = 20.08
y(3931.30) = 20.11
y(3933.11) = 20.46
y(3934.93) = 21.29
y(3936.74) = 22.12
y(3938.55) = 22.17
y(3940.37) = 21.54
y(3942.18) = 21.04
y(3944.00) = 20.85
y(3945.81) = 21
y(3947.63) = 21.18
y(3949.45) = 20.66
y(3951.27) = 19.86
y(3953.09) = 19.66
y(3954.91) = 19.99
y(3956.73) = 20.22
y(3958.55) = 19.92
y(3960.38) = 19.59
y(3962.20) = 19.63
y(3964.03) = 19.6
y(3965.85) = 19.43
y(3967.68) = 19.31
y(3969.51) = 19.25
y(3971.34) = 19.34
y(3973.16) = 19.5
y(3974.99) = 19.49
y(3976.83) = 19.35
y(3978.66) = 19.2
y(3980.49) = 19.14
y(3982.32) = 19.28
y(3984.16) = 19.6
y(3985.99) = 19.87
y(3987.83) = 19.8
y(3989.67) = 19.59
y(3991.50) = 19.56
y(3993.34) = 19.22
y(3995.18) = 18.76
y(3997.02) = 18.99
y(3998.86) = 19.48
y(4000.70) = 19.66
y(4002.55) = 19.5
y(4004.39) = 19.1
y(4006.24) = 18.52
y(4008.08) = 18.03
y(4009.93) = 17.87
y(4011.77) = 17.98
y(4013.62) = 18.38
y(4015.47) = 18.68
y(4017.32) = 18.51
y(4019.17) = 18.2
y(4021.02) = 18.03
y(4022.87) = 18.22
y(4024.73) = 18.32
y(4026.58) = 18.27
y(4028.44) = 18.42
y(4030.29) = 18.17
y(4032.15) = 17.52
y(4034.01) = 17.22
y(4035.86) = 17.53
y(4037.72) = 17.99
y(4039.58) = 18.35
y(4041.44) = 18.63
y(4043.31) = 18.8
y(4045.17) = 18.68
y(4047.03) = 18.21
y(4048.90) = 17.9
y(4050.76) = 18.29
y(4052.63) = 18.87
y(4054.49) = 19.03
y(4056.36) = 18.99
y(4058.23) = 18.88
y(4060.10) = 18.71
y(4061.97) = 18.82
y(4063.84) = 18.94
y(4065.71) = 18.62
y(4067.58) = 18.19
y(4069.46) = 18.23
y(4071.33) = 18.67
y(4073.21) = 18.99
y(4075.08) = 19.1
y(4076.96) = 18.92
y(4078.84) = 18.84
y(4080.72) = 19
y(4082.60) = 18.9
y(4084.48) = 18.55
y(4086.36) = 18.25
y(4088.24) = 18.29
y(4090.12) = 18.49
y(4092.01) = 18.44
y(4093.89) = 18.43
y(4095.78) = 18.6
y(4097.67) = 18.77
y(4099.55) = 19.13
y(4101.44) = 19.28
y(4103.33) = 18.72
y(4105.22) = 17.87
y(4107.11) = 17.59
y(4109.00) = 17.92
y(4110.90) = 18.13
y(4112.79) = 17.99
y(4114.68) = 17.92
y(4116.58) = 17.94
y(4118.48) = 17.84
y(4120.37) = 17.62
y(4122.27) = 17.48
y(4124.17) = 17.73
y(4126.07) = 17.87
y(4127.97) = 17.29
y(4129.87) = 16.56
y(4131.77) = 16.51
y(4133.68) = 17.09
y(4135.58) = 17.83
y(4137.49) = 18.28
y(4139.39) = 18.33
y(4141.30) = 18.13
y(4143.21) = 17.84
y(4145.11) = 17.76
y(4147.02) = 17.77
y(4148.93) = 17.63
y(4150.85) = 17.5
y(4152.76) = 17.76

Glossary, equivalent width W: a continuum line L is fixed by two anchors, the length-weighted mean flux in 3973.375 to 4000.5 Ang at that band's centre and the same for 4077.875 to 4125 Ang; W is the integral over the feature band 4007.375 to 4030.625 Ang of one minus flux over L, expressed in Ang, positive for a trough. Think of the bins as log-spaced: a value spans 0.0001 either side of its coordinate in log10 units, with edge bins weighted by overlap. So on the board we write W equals 1.0 Ang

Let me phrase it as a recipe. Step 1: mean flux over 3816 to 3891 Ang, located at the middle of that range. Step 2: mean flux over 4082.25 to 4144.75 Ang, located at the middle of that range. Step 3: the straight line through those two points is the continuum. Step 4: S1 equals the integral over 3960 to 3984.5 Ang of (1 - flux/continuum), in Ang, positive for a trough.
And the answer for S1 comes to 1.2 Ang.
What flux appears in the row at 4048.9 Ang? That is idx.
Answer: 17.9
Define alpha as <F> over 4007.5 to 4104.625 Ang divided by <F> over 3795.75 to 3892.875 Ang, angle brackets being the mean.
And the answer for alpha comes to 0.82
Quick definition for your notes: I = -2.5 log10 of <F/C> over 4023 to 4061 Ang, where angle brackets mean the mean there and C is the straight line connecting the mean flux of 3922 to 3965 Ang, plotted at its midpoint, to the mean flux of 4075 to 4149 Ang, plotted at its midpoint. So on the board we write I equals 0.05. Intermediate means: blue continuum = 20.6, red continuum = 18.1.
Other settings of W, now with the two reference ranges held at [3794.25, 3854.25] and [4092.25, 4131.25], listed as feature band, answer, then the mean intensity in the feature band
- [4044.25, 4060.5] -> 0.4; 18.6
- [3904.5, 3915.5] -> -0.3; 22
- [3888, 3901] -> 0.2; 21.4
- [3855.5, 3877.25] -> -0.7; 22.9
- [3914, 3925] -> 0.2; 20.8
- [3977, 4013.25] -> 1.7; 19.1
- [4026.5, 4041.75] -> 1.1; 18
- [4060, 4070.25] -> 0.1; 18.6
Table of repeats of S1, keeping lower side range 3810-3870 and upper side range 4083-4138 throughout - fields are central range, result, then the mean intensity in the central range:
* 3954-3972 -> 0.87 Ang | 19.6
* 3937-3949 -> -0.19 Ang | 21.3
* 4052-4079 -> 0.05 Ang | 18.8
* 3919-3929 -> 0.29 Ang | 20.7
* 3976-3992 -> 0.61 Ang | 19.5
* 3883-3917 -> 0.50 Ang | 21.4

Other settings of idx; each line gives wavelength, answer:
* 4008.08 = 18.03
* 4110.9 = 18.13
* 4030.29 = 18.17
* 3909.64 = 22.8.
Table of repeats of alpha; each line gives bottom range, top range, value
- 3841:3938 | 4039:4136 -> 0.84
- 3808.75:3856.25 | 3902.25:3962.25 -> 0.92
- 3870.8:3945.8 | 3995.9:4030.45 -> 0.87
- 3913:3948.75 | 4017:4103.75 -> 0.88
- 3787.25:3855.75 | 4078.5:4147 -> 0.79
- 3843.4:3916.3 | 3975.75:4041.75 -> 0.84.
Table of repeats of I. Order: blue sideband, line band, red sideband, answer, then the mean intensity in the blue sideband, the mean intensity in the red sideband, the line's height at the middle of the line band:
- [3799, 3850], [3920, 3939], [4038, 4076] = 0.004 mag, 22.9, 18.6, 21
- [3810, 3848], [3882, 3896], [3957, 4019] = -0.005 mag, 22.7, 19.2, 21.4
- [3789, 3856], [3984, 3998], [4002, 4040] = -0.027 mag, 23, 18.2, 18.9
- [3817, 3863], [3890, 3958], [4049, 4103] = 0.012 mag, 22.7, 18.7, 21.3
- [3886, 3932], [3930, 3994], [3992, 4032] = -0.012 mag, 21.2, 18.6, 19.8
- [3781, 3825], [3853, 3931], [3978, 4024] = -0.011 mag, 23.6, 18.9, 21.5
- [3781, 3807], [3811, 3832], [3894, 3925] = 0.033 mag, 23.9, 21.3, 23.3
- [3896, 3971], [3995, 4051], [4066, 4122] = 0.060 mag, 20.7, 18.4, 19.4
